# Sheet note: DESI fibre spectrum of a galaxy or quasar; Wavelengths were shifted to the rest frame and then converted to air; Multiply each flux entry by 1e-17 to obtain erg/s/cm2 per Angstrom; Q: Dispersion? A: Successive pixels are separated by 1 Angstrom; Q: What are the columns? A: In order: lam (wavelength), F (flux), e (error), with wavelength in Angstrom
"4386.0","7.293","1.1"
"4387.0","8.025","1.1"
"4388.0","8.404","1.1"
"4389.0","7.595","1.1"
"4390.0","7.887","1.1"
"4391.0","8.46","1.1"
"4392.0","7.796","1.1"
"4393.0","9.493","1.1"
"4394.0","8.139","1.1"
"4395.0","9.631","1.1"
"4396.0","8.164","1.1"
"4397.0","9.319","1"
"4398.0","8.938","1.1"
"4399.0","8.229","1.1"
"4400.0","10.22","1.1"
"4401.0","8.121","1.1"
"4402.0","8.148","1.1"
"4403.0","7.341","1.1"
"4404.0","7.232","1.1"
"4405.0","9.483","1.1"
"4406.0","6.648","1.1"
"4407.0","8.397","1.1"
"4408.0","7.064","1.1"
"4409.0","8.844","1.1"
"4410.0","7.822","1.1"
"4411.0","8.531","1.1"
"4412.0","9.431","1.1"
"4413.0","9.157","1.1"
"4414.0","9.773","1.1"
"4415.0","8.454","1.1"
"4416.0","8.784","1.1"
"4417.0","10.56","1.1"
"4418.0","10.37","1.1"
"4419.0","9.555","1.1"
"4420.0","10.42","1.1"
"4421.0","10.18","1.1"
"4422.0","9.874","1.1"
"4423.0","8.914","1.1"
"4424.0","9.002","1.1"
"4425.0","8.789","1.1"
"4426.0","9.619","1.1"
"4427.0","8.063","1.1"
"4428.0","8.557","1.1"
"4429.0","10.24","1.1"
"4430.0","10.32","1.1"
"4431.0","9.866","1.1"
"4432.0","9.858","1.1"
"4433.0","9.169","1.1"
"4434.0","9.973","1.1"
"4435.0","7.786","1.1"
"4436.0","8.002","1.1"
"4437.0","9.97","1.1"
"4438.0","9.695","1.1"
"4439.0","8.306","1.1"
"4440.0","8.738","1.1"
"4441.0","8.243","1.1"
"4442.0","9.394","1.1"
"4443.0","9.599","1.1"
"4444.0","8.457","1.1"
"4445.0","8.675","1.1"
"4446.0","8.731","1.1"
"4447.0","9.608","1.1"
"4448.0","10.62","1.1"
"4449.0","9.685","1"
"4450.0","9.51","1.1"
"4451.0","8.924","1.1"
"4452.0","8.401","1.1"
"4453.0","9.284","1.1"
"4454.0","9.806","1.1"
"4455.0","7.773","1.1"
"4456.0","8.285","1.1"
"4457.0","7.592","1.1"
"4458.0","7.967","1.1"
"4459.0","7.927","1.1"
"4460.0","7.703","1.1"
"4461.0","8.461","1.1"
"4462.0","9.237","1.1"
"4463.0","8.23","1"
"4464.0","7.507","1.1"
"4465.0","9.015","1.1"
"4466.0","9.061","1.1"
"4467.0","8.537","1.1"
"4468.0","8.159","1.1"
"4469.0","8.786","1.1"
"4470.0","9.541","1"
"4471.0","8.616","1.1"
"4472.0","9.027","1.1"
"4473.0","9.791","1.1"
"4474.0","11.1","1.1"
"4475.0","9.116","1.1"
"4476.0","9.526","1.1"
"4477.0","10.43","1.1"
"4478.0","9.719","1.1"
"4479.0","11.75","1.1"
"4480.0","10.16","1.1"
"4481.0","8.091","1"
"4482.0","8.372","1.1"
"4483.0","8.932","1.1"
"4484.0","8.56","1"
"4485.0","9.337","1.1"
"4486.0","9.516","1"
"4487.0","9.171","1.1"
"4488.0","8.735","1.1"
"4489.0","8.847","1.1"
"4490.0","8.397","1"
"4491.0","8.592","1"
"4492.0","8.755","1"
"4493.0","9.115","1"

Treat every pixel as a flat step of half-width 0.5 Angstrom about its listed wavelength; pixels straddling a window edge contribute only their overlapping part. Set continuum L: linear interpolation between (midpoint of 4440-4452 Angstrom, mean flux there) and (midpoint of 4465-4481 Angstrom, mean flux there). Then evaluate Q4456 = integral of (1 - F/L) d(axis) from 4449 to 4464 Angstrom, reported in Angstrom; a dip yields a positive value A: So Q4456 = 1.26 Angstrom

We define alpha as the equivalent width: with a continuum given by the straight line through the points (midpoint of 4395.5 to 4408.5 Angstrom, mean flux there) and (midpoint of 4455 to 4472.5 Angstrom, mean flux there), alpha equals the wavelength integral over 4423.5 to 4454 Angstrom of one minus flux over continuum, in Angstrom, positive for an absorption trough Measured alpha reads -3.0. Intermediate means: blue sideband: 8.25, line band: 9.18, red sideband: 8.43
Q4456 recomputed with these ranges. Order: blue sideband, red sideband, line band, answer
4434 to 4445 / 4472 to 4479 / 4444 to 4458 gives 0.4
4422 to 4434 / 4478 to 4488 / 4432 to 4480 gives 1.6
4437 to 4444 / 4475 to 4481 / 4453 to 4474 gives 2.2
